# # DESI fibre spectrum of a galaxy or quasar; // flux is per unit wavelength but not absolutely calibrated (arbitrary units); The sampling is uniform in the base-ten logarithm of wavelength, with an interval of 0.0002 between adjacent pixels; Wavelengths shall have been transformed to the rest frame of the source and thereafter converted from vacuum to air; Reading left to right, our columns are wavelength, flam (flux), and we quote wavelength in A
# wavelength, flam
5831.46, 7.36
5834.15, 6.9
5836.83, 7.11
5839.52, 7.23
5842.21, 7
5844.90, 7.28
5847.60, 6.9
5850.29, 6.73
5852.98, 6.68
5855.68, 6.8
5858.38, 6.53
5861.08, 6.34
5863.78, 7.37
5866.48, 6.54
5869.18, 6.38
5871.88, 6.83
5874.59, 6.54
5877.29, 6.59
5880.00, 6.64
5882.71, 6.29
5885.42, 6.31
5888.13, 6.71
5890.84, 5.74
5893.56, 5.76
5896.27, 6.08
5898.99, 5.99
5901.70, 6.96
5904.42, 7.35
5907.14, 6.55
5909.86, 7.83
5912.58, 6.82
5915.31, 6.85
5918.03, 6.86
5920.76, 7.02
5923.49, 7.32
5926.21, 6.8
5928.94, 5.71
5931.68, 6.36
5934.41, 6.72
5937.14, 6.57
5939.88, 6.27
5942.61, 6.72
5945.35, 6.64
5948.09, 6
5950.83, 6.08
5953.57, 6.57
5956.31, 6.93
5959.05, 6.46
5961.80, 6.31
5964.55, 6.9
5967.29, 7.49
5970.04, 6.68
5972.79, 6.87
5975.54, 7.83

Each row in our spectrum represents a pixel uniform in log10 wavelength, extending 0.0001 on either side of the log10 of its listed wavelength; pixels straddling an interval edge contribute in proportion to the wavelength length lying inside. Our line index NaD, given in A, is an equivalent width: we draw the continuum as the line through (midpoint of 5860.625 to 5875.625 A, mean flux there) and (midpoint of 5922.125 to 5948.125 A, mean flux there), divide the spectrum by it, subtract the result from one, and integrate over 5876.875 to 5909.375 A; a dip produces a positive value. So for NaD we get 0.9 A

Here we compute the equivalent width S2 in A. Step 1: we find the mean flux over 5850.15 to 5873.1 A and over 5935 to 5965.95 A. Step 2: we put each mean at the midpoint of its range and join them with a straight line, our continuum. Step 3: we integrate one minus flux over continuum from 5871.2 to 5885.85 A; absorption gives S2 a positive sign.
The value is 0.3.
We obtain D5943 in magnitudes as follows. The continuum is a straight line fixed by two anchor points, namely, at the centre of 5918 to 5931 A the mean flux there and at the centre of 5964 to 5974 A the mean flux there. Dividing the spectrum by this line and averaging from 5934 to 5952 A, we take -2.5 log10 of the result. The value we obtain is 0.07 mag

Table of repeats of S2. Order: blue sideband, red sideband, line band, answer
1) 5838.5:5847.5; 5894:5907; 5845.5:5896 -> 2.2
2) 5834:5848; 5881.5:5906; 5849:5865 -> 0.3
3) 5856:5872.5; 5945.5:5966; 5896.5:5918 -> -0.9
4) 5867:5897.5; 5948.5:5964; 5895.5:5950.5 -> -2.1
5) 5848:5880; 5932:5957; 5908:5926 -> -1.5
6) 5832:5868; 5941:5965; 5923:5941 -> 0.2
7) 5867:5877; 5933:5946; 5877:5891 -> 0.4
